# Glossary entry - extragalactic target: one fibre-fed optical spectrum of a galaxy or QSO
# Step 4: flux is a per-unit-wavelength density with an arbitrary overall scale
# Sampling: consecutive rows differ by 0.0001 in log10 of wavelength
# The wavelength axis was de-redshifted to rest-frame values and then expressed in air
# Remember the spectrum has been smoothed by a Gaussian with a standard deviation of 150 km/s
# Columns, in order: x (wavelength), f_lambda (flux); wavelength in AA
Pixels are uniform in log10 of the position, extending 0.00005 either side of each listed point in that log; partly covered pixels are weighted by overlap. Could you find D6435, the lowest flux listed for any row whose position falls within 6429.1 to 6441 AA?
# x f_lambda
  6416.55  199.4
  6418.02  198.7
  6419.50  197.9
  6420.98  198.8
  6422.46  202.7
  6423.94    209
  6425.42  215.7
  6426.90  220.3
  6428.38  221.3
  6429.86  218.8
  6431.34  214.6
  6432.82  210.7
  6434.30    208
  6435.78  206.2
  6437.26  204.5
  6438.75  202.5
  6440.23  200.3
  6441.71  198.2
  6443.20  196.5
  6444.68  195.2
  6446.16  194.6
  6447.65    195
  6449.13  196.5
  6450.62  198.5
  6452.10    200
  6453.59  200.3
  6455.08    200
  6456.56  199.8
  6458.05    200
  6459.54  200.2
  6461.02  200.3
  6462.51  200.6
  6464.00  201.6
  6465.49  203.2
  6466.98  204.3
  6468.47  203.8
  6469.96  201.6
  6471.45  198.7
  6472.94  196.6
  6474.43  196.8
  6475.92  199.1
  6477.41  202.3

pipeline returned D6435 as 200.3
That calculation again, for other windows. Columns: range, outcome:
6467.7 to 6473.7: 196.6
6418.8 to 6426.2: 197.9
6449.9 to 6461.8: 198.5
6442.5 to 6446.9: 194.6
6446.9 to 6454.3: 195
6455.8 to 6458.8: 199.8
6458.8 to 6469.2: 200.2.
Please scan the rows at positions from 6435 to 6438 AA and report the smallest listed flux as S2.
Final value 204.5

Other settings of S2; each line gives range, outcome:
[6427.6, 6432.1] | 214.6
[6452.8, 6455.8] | 200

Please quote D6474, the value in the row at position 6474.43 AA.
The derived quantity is 196.8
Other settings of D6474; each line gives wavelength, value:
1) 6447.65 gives 195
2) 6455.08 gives 200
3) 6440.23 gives 200.3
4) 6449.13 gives 196.5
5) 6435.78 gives 206.2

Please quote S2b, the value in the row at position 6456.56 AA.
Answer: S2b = 199.8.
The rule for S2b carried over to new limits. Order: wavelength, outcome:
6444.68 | 195.2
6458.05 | 200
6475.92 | 199.1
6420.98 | 198.8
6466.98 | 204.3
